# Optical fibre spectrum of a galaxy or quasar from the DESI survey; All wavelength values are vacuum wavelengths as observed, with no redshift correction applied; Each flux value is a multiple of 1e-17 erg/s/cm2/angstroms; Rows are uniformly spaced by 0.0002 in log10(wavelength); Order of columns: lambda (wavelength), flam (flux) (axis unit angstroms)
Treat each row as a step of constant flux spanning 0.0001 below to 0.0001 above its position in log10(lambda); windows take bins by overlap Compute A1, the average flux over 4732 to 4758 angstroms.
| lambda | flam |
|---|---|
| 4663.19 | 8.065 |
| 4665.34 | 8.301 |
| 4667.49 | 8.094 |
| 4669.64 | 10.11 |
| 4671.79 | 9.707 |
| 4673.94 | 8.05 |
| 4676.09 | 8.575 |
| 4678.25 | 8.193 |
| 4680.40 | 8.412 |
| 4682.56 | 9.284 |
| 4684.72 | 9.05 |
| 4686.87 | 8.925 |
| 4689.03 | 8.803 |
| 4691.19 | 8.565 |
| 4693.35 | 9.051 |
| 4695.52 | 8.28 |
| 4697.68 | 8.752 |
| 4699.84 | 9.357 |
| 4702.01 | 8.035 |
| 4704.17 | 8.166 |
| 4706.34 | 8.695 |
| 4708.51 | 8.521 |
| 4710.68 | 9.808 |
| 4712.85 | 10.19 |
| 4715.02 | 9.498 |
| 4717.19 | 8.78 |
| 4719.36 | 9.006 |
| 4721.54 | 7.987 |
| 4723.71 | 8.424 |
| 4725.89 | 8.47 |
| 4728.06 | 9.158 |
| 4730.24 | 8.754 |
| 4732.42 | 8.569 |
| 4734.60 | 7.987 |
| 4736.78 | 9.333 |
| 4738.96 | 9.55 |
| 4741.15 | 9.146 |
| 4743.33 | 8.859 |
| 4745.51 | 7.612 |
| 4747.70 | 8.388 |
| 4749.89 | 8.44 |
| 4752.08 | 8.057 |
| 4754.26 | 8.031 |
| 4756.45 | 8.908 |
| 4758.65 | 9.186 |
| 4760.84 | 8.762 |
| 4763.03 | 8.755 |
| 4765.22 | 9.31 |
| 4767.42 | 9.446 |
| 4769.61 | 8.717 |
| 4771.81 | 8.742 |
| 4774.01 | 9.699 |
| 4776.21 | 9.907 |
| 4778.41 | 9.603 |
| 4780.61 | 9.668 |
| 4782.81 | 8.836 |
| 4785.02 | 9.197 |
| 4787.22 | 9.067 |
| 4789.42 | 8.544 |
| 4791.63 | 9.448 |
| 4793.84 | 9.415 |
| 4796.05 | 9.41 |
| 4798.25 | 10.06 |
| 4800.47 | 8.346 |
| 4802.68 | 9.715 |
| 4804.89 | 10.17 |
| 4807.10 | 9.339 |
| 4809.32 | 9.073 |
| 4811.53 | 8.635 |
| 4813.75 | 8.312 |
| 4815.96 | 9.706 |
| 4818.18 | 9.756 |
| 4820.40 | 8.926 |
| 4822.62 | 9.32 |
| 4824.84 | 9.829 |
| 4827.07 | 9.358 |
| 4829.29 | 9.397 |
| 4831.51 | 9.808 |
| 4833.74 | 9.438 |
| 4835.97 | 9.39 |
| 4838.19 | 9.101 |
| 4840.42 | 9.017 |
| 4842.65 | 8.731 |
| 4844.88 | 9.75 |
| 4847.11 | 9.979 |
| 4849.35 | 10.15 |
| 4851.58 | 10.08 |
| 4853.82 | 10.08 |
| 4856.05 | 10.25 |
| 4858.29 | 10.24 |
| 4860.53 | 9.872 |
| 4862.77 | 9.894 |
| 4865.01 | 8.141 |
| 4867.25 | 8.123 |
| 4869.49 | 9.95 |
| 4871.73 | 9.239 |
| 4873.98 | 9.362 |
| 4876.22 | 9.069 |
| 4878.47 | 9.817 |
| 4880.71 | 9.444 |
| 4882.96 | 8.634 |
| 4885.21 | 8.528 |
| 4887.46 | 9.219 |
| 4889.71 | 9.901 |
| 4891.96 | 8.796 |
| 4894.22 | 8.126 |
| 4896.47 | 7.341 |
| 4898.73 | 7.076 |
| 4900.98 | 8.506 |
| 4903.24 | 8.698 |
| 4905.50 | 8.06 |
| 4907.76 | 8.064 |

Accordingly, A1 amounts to 8.58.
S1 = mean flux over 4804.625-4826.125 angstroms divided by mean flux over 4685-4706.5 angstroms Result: 1.1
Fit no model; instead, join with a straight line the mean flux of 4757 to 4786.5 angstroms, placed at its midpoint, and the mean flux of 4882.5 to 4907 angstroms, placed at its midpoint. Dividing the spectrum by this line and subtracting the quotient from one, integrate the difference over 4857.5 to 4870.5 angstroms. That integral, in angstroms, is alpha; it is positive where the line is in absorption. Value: -1.1 angstroms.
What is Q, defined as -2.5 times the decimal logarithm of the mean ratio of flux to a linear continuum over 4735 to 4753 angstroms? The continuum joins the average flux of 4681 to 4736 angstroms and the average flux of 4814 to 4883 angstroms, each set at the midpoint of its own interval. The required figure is 0.04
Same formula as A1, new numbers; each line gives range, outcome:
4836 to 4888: 9.42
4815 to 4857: 9.58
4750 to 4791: 9.02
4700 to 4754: 8.73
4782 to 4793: 9.03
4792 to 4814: 9.29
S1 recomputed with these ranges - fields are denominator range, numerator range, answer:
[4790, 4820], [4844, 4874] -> 1.04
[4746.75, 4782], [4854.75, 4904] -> 1.00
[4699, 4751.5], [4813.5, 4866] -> 1.09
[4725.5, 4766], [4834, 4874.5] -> 1.09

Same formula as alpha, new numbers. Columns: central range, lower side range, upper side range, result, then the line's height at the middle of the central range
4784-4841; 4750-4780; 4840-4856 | 0.8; 9.43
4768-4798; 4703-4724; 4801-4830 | -0.2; 9.2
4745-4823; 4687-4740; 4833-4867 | 1.1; 9.21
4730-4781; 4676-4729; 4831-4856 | 1.3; 9.11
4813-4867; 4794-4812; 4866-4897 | -1.8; 9.2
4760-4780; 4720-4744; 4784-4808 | -0.3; 9.1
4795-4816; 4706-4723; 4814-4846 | 0.1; 9.3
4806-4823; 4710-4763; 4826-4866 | 0.4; 9.36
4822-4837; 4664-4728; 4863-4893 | -0.8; 9.04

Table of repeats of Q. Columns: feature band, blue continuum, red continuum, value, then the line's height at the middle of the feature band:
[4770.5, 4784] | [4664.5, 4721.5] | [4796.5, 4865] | -0.02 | 9.24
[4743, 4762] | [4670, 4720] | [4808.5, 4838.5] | 0.08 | 9.06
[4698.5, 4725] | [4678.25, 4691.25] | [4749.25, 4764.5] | -0.02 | 8.74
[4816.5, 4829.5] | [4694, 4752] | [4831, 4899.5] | -0.04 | 9.1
